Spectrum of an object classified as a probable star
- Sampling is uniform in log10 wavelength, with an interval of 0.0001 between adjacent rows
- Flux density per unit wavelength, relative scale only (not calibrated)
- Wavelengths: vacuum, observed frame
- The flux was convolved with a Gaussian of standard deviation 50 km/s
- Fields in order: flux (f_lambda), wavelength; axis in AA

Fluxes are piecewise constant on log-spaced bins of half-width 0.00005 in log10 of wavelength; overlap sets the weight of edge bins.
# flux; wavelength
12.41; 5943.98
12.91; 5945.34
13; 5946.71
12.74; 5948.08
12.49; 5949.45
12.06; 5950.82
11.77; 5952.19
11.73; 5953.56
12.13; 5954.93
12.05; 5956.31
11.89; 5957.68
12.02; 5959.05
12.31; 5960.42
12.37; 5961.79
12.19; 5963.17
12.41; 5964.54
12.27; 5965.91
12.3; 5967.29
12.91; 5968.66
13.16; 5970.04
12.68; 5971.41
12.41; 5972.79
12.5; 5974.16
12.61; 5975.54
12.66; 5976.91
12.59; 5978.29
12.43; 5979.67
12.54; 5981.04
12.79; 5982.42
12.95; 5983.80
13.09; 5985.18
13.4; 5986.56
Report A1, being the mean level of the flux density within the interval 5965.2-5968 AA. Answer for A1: 12.3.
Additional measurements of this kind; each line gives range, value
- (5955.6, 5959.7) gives 12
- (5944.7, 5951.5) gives 12.6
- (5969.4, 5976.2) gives 12.7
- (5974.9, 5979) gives 12.6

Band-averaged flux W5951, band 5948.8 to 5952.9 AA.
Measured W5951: 12.1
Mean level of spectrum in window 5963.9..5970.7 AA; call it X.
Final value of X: 12.6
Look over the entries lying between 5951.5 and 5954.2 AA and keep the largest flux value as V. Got 11.77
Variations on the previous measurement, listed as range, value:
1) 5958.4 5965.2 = 12.41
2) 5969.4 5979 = 13.16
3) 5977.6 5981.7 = 12.59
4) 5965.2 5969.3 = 12.91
